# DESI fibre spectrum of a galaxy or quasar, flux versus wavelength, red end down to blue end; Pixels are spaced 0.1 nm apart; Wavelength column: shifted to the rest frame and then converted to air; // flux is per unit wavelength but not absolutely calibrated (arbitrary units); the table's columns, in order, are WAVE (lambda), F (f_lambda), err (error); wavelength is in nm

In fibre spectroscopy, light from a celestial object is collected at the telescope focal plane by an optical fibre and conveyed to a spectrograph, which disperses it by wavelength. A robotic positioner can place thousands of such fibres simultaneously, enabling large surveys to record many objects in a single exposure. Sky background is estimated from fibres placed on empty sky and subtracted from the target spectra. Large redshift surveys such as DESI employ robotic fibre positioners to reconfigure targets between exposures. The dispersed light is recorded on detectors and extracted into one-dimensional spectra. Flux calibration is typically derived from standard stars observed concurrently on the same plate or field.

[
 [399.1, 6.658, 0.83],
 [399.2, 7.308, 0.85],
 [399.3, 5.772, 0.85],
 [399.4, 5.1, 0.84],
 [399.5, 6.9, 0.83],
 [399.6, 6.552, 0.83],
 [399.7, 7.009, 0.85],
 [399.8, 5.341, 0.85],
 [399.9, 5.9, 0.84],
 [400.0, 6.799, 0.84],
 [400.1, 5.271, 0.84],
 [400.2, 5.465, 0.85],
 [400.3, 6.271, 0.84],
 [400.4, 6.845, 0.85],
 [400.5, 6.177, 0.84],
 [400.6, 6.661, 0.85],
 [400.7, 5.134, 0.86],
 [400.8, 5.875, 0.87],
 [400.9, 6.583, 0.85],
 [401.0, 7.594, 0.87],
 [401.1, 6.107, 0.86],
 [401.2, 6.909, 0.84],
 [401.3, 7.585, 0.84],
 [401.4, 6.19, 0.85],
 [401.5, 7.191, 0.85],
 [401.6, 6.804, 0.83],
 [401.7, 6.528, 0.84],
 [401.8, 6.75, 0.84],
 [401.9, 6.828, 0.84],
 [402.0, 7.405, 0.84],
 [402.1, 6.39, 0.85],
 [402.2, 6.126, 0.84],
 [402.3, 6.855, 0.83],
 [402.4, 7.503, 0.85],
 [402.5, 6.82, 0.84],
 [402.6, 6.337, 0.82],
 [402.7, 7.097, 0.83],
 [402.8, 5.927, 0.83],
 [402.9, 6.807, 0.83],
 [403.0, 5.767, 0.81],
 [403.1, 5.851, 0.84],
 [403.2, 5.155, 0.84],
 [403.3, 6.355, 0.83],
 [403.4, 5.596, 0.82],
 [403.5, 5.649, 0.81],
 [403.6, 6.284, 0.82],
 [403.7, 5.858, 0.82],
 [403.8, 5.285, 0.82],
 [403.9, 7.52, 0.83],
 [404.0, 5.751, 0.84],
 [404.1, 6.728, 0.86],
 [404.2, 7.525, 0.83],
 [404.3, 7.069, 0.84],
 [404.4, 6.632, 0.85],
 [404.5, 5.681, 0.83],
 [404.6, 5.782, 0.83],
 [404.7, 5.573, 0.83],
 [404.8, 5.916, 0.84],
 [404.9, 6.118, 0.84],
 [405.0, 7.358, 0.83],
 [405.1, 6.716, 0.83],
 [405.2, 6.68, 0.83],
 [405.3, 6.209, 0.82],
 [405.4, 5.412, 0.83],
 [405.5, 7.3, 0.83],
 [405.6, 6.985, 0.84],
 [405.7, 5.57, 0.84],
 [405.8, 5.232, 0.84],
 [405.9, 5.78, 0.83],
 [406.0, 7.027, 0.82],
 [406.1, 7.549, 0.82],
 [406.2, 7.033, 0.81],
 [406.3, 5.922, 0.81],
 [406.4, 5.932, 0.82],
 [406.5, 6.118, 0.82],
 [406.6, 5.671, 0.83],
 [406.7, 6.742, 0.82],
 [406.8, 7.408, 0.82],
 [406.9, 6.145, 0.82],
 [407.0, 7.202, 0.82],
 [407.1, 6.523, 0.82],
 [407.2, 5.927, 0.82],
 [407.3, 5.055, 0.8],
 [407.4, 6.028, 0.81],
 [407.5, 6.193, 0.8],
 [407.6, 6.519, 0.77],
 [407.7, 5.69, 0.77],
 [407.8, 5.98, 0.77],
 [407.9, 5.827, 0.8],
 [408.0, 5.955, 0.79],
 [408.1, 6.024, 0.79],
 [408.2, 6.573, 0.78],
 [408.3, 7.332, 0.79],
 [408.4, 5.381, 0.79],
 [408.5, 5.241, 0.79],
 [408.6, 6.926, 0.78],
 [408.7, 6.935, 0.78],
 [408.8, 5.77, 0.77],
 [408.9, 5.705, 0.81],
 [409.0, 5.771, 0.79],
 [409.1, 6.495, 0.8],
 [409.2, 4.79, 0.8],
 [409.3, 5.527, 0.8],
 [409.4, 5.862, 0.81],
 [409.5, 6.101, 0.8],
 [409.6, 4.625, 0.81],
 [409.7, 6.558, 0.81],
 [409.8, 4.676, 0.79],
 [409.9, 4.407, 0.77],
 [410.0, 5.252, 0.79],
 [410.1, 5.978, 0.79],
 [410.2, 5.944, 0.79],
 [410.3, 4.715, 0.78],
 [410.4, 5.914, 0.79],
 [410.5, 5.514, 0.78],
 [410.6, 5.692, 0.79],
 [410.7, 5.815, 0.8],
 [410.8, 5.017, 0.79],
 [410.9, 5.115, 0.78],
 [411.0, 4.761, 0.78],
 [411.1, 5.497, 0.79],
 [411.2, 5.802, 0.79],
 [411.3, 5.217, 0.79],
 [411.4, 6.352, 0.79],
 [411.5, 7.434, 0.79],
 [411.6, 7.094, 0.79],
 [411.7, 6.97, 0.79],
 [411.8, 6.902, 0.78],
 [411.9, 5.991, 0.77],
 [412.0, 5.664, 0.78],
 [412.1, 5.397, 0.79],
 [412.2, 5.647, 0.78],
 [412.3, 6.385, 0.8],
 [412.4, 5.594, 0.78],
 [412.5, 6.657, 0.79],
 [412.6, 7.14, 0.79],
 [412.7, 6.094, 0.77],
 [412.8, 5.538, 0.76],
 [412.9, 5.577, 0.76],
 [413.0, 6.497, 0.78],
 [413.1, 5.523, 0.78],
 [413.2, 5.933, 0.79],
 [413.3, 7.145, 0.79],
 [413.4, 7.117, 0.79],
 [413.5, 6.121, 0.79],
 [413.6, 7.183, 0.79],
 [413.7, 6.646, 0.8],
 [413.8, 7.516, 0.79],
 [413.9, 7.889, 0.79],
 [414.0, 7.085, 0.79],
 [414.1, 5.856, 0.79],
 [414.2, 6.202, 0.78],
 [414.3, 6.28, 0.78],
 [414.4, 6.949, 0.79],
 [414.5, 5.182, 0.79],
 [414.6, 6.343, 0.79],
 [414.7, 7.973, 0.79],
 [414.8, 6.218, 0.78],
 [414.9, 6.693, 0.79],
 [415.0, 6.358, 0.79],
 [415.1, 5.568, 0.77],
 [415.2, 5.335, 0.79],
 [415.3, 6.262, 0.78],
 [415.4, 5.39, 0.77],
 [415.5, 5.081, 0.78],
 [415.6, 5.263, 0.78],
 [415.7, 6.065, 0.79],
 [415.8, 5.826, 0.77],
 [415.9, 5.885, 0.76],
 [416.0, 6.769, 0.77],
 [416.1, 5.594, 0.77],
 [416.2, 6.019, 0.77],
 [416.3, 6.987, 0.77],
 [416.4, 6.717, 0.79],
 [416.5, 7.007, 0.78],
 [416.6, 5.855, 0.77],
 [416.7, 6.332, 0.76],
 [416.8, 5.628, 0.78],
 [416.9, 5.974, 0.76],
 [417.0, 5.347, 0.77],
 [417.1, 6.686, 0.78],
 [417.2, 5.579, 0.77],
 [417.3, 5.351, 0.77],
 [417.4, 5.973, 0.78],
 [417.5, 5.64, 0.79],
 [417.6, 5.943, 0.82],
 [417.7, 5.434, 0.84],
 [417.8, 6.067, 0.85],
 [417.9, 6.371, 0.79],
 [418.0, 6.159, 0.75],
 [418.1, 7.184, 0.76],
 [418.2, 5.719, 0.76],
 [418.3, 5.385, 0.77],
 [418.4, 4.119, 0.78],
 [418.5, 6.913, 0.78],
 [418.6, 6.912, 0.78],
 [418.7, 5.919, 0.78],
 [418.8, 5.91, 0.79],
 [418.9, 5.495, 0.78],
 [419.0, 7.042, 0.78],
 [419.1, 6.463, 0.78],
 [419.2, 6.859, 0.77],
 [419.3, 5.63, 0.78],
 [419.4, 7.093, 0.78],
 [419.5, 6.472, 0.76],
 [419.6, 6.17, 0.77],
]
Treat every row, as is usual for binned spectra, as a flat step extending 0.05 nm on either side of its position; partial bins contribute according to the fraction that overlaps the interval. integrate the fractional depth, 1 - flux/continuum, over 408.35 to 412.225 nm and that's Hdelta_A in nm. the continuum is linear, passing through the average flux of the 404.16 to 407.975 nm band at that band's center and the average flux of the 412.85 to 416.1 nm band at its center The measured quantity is 0.34 nm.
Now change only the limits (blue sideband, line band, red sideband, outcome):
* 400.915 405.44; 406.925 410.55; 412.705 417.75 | 0.269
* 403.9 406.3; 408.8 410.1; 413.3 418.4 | 0.169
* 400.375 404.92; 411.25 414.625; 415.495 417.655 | -0.156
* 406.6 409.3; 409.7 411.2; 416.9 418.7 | 0.178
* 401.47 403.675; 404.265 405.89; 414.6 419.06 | 0.033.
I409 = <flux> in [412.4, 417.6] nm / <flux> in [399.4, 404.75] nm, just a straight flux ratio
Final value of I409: 0.98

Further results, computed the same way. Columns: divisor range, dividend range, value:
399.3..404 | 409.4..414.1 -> 0.95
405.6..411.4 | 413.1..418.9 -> 1.05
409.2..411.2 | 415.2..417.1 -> 1.11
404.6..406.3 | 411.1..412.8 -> 0.98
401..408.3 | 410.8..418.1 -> 0.97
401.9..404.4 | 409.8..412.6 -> 0.91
